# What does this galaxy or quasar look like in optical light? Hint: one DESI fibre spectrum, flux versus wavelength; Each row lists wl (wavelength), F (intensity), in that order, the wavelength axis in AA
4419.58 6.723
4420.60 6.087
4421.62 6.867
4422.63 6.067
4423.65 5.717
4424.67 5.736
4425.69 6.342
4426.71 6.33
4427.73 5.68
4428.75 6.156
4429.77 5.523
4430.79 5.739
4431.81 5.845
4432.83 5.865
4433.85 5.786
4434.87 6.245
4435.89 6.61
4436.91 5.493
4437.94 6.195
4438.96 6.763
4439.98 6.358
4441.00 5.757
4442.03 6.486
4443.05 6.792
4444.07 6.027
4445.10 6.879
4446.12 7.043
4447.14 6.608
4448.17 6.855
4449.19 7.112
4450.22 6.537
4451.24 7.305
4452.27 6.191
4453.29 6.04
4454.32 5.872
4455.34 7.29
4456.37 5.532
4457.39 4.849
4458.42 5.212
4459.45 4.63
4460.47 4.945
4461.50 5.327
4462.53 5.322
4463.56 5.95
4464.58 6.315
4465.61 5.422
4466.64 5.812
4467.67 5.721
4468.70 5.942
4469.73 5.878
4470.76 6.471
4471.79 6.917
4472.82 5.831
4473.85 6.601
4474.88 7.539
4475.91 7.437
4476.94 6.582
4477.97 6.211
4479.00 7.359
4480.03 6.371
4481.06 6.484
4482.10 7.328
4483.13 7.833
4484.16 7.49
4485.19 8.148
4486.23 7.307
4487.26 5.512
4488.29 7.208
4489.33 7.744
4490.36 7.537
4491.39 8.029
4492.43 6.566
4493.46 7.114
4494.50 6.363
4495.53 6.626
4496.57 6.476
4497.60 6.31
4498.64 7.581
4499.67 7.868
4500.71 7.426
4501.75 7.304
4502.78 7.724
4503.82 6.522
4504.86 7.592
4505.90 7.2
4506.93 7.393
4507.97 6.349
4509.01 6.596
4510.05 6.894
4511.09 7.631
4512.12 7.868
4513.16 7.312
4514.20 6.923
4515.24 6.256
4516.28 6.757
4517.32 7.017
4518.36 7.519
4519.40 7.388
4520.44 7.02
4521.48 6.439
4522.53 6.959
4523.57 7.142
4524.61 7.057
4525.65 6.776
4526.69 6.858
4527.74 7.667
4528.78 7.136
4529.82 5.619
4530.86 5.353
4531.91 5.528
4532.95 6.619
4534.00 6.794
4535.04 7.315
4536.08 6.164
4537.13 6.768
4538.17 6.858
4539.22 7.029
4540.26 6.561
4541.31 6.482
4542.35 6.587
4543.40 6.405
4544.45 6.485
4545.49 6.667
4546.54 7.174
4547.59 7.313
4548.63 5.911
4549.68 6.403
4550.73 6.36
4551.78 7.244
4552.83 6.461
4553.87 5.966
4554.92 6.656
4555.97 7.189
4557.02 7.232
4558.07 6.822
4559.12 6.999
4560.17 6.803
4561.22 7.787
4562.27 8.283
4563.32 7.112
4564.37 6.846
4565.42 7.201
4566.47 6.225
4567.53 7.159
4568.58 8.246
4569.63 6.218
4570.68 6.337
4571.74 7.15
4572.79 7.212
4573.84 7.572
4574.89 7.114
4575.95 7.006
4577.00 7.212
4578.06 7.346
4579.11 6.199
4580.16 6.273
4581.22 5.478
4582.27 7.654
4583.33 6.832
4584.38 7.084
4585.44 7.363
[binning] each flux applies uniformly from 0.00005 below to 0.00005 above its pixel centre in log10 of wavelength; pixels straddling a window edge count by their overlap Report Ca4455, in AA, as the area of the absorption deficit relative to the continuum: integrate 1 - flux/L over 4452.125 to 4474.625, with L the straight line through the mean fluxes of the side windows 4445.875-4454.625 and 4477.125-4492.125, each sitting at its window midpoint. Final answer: 3.3 AA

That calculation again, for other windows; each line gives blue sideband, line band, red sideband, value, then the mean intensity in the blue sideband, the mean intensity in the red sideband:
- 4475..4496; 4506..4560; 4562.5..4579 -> 2.16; 7.07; 7.06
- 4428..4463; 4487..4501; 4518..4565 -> -1.31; 6.09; 6.79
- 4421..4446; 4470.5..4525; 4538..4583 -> -4.45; 6.15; 6.87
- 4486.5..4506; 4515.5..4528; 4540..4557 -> -0.28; 7.09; 6.63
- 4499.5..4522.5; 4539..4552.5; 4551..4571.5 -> 0.71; 7.12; 6.98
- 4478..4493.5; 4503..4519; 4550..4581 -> 0.08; 7.18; 6.95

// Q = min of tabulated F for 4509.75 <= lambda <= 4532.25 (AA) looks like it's 5.353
